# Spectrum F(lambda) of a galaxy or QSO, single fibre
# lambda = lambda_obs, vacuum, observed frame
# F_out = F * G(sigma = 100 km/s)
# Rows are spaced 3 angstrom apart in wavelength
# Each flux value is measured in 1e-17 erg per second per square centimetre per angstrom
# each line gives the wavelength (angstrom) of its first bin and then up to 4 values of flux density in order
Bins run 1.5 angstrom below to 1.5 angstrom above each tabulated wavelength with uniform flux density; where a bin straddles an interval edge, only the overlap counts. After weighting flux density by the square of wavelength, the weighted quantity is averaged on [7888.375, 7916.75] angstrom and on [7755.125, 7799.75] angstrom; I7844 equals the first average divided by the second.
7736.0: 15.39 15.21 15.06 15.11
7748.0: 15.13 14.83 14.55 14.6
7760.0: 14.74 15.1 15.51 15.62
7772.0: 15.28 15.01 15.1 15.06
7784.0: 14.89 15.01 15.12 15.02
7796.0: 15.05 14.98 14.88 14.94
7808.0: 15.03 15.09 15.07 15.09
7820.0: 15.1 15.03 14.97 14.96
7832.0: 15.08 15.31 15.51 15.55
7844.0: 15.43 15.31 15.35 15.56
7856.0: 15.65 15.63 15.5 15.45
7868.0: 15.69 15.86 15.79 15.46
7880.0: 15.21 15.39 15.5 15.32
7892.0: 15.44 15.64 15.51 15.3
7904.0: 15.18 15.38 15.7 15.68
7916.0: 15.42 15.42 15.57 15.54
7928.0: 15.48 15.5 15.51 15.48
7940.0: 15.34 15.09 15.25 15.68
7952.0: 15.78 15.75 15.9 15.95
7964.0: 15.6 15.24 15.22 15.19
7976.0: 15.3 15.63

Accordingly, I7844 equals 1.1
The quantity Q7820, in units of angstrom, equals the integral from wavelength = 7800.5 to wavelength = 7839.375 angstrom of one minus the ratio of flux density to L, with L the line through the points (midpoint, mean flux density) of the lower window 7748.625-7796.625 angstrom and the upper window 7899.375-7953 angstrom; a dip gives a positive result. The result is 0.2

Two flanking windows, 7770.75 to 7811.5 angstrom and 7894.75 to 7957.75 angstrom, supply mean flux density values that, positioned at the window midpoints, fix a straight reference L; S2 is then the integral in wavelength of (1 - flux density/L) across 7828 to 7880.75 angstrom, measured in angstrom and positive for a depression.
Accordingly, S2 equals -0.8 angstrom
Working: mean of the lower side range 15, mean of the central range 15.5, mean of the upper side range 15.5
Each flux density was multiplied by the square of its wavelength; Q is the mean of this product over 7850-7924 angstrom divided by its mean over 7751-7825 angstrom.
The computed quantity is 1.1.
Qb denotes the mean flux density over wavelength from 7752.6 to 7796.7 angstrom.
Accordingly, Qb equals 15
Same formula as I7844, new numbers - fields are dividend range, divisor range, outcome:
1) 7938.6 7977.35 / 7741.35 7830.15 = 1.08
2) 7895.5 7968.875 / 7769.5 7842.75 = 1.06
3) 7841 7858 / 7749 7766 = 1.07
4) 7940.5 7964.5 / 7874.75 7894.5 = 1.03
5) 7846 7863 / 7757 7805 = 1.05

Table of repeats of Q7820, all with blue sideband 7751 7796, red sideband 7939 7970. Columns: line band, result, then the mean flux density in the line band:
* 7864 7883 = -0.3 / 15.6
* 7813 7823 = 0.1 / 15.1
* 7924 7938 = 0.0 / 15.5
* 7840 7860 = -0.3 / 15.5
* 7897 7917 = -0.1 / 15.5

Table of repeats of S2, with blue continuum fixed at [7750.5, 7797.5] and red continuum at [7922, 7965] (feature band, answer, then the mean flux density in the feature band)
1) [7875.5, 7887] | 0.0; 15.4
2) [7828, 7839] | 0.0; 15.2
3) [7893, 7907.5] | 0.0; 15.4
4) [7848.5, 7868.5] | -0.3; 15.5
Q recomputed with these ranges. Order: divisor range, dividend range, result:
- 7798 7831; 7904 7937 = 1.06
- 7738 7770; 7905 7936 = 1.08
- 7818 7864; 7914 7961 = 1.04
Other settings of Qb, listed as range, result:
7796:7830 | 15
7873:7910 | 15.4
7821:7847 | 15.2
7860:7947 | 15.5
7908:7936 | 15.5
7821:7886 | 15.4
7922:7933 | 15.5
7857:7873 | 15.6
